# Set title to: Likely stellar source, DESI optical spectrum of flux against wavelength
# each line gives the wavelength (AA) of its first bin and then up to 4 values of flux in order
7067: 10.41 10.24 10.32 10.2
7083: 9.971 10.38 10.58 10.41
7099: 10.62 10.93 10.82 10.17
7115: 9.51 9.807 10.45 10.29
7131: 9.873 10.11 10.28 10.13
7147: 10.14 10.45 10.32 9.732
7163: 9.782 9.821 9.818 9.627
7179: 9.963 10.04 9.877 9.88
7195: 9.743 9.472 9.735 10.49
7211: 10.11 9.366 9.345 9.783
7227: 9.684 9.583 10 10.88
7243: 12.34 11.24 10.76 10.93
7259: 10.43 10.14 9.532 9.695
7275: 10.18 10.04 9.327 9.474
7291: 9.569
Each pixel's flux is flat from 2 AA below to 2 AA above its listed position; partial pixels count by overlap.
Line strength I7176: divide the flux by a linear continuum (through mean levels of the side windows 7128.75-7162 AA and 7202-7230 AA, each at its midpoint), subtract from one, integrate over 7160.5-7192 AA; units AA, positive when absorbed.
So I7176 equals 0.39 AA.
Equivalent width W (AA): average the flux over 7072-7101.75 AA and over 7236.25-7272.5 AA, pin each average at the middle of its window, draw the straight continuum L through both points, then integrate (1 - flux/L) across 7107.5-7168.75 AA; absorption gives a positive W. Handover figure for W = 2.21 AA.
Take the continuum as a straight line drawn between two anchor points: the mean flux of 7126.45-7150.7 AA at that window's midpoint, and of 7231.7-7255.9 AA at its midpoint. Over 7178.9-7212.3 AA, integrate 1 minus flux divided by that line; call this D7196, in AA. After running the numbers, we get 2.1 AA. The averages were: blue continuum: 10.1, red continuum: 11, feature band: 9.92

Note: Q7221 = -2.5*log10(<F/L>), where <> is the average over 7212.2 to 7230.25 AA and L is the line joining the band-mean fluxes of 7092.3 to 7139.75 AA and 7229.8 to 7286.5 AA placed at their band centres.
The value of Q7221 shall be 0.08 mag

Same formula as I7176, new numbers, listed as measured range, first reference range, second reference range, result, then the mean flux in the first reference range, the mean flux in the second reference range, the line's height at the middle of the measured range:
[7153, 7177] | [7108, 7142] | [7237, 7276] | 0.93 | 10.1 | 10.6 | 10.2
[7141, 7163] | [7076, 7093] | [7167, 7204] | -0.36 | 10.3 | 9.8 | 9.96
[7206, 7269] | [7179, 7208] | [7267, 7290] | -3.17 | 9.88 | 9.72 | 9.79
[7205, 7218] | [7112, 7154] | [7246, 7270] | 0.48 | 10.1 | 10.4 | 10.3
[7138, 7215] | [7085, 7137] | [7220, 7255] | 3.45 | 10.3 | 10.5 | 10.4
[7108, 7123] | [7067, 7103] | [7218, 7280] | 0.56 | 10.4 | 10.3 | 10.4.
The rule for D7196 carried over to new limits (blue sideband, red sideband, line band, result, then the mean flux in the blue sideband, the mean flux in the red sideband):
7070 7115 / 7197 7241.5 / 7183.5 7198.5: 0.3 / 10.4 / 9.89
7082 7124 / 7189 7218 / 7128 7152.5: -0.1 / 10.3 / 9.81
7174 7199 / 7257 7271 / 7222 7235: 0.3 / 9.83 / 9.99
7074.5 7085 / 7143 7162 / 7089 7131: -0.8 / 10.1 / 10.1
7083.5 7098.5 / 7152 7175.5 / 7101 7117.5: -0.1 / 10.4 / 9.89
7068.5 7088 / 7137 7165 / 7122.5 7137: 0.0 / 10.2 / 10.1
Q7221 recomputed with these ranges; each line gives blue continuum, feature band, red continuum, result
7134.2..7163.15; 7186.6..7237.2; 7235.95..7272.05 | 0.07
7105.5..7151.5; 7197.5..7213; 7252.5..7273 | 0.02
